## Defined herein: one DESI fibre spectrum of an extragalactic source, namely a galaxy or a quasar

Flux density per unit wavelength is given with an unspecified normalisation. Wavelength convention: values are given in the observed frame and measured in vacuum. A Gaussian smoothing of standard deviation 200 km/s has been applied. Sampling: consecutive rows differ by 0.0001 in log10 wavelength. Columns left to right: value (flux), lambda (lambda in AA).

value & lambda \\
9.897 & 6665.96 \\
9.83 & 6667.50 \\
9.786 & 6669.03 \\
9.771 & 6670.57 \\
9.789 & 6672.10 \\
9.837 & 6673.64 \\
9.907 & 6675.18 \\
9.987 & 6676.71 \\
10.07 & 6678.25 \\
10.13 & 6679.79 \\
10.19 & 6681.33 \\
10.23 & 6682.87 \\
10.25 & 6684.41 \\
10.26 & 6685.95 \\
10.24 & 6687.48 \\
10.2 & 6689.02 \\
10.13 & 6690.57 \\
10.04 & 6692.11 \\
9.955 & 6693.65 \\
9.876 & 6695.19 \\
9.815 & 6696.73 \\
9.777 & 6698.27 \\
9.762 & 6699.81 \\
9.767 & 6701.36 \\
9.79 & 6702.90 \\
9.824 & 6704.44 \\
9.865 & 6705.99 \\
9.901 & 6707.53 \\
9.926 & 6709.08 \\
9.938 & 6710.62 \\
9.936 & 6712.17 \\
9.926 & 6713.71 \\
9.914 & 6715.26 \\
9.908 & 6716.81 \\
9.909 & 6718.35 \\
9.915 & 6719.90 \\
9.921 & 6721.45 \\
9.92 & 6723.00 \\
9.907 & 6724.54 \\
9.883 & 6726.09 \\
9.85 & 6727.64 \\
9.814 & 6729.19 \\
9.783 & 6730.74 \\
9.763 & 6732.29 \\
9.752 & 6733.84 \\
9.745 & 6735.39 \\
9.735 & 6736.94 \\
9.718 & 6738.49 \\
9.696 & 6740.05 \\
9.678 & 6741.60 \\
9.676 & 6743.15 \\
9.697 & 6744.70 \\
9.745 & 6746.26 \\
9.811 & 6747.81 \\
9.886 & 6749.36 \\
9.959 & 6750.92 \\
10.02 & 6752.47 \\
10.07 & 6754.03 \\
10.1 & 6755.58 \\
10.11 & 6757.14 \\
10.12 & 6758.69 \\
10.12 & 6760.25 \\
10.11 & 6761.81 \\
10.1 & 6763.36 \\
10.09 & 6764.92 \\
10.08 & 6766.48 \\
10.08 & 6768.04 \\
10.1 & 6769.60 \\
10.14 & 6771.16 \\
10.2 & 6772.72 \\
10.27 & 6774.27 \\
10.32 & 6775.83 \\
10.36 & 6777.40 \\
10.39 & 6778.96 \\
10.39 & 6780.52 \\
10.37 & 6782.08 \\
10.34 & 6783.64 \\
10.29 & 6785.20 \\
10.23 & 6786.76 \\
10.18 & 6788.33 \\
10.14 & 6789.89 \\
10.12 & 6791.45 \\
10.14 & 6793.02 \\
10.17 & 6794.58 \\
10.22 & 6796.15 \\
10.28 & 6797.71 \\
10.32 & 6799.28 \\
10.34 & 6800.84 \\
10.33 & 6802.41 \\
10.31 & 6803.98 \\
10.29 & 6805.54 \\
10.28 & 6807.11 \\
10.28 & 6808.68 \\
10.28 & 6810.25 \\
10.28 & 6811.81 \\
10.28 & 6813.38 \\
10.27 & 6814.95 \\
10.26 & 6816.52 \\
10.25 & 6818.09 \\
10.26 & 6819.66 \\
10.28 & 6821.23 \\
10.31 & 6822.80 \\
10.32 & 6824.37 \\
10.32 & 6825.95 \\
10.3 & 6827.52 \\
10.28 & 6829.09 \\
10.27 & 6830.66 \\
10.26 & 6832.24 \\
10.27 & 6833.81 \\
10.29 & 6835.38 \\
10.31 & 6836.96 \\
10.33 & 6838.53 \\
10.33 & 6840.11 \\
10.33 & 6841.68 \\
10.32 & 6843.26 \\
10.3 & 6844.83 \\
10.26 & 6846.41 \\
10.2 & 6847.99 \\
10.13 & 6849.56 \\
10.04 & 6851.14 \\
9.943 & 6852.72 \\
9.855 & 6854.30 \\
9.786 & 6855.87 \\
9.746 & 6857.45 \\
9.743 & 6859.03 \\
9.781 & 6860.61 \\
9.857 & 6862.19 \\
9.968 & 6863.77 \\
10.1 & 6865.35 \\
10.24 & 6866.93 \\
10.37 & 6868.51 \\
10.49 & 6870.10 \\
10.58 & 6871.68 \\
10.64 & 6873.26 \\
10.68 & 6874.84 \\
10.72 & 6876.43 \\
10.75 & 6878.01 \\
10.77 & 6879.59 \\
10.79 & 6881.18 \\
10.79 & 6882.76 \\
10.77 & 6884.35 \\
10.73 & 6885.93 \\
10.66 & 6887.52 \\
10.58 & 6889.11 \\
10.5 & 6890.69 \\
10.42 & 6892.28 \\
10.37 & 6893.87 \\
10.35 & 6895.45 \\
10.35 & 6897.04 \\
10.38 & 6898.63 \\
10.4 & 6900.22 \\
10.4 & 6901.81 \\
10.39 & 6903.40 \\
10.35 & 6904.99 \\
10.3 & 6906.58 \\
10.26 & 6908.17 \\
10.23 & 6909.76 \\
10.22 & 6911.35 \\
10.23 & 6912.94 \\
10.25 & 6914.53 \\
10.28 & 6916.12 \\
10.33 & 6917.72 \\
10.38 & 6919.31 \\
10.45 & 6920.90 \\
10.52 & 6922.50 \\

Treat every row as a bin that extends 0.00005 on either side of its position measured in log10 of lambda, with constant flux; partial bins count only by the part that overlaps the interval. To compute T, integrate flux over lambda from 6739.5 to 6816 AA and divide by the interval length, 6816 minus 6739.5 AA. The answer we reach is 10.1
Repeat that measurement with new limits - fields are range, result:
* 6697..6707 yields 9.8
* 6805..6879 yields 10.2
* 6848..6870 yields 9.99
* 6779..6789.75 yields 10.3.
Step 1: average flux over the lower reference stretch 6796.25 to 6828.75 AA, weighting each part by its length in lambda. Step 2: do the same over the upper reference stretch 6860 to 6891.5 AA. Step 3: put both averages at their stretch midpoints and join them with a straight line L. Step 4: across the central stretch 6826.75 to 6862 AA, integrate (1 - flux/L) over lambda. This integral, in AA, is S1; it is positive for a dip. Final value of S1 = 0.9 AA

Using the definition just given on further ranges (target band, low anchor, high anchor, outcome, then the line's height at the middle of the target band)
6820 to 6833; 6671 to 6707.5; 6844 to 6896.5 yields -0.1 AA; 10.2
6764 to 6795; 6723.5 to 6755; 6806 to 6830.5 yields -0.5 AA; 10.1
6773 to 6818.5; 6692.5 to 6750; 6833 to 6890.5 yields -0.8 AA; 10.1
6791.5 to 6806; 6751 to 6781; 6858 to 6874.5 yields -0.1 AA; 10.2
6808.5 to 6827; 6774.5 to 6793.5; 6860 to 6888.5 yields 0.1 AA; 10.4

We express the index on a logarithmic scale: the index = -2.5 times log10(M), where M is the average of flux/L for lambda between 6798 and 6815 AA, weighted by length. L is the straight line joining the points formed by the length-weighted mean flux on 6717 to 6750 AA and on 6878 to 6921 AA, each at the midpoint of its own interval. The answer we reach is -0.02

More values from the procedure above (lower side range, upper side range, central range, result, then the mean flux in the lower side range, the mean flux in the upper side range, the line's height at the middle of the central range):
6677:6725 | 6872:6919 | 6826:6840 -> 0.00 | 9.97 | 10.5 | 10.3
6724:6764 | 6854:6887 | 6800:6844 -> -0.01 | 9.88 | 10.4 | 10.2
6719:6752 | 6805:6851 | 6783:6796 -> -0.01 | 9.8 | 10.3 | 10.1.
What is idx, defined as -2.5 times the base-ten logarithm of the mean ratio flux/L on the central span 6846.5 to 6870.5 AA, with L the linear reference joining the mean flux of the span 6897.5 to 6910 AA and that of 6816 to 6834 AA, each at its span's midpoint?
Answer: 0.03 mag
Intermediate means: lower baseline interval 10.3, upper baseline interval 10.3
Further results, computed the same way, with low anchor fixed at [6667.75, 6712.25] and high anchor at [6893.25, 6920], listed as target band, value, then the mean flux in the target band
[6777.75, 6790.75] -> -0.02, 10.3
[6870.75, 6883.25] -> -0.05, 10.7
